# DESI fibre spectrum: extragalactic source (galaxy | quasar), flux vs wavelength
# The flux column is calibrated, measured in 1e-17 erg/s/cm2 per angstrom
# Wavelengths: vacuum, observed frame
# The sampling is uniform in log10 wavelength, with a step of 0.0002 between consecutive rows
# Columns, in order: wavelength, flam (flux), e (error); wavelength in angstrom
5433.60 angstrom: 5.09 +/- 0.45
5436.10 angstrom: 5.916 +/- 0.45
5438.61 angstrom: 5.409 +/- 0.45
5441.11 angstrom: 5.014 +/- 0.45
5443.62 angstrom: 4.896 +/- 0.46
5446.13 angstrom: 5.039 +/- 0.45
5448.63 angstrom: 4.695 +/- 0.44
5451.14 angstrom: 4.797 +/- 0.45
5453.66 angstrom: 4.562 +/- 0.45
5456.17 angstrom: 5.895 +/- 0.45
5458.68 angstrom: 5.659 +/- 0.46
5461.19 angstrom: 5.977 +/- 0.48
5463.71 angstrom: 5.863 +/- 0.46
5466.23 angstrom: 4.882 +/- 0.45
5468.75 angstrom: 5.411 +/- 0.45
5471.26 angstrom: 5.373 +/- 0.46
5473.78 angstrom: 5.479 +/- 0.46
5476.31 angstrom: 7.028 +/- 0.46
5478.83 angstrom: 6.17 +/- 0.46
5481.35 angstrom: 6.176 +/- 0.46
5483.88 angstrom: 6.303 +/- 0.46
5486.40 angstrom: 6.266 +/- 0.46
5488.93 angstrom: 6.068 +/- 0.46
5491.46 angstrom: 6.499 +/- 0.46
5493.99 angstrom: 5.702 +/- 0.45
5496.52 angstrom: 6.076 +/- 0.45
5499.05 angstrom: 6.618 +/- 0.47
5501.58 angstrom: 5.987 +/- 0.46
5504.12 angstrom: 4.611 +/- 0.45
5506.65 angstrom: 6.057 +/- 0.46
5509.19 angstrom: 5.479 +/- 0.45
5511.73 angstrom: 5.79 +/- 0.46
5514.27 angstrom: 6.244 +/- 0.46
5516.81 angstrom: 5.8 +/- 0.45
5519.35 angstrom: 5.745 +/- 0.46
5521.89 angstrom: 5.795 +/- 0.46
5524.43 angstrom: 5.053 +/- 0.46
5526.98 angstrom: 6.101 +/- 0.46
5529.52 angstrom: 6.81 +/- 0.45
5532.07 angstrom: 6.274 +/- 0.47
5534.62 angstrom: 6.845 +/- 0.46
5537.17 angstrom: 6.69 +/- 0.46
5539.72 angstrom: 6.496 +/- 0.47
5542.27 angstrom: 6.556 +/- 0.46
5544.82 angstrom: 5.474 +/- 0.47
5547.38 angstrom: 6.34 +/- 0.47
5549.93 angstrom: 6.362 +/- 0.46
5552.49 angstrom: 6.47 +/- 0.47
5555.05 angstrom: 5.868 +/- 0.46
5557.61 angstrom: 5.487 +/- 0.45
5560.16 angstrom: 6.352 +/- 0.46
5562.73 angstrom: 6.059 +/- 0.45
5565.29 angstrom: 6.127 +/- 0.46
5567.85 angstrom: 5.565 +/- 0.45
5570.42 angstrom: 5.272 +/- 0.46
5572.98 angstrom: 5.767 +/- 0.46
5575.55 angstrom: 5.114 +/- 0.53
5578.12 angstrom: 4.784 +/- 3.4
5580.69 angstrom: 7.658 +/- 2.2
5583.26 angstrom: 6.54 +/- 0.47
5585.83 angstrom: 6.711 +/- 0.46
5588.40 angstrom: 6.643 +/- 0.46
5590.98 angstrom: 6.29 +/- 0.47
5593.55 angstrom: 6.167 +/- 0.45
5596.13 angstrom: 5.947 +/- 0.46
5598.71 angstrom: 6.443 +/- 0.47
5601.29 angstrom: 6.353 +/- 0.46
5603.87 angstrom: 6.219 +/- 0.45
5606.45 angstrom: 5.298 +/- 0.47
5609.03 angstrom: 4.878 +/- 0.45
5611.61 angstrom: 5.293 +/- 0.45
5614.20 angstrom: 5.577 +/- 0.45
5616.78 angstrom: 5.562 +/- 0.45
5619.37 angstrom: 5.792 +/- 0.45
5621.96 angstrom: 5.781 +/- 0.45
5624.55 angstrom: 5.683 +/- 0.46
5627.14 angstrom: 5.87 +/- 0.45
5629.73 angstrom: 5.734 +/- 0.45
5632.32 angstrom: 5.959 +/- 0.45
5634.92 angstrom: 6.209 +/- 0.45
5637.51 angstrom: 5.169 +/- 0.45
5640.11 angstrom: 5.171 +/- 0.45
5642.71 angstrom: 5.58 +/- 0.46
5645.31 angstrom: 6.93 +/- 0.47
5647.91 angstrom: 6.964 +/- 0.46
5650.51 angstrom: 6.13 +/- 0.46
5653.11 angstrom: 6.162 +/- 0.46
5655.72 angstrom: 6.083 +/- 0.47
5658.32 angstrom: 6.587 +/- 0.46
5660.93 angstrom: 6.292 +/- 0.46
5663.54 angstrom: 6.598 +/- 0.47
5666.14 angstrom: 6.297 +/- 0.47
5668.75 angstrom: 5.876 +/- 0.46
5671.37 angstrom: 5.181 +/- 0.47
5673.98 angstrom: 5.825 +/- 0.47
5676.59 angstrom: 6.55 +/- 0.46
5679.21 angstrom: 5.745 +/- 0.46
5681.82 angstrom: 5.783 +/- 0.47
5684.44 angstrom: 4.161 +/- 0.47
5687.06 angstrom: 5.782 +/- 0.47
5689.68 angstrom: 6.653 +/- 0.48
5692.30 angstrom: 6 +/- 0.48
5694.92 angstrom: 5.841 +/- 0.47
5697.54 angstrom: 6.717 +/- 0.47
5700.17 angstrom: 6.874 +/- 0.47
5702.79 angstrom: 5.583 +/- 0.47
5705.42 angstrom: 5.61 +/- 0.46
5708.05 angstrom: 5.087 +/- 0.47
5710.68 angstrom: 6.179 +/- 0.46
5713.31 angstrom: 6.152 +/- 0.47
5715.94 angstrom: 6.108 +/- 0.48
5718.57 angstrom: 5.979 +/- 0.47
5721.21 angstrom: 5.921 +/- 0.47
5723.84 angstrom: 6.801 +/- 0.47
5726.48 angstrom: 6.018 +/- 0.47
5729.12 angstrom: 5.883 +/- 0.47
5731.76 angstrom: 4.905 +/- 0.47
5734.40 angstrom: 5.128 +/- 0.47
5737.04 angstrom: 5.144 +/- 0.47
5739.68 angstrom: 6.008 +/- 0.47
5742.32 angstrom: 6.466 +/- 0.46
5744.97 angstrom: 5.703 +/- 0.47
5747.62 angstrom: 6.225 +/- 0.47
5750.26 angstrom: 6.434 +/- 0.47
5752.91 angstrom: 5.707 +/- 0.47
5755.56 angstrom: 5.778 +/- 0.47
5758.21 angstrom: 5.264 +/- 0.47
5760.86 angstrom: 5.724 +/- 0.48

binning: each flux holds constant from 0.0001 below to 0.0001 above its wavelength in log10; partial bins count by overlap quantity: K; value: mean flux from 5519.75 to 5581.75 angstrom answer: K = 6.04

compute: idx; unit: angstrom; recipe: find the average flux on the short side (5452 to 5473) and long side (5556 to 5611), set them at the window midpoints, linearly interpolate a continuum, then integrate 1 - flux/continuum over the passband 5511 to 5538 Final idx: -1.82 angstrom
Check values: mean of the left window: 5.44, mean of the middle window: 6.1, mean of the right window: 5.98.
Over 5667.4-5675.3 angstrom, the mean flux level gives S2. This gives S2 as 5.63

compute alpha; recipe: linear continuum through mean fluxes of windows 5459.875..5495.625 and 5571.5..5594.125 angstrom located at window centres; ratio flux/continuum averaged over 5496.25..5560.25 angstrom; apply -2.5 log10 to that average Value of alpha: 0.00 mag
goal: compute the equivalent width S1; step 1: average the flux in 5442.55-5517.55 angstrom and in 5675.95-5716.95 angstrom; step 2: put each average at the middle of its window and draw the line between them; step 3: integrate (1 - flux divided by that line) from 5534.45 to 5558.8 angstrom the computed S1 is -1.9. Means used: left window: 5.72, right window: 5.91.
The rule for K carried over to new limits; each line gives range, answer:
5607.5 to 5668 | 5.93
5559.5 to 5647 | 5.9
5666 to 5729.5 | 5.94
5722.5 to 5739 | 5.66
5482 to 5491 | 6.23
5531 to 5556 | 6.34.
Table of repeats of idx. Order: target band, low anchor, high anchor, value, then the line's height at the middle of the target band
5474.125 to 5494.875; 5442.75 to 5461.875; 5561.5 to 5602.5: -3.3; 5.4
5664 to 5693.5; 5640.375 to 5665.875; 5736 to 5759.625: 1.8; 6.2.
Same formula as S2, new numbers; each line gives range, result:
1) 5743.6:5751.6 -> 6.12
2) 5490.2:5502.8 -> 6.18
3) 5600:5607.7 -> 5.96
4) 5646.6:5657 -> 6.33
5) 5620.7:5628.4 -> 5.78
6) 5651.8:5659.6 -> 6.28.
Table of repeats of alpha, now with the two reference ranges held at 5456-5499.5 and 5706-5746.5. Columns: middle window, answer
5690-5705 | -0.06 mag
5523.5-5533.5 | -0.03 mag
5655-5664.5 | -0.10 mag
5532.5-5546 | -0.09 mag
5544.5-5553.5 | -0.05 mag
